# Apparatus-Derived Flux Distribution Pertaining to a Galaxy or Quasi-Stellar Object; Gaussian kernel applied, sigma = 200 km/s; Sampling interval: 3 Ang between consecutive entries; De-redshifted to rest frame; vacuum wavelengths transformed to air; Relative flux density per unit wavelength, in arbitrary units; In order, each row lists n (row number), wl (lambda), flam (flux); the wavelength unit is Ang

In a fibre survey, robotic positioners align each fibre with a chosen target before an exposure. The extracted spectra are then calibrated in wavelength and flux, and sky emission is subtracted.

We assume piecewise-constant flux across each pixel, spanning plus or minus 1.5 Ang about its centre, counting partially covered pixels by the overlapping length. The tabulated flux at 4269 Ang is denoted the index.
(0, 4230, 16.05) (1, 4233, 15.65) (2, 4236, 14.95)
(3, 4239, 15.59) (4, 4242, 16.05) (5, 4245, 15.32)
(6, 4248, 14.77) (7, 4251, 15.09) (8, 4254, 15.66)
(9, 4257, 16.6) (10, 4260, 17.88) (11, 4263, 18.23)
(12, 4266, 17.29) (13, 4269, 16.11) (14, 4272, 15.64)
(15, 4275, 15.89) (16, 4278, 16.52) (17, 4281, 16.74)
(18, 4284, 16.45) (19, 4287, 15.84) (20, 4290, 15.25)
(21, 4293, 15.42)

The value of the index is 16.11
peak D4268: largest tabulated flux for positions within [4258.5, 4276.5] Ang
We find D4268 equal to 18.23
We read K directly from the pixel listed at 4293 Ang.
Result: 15.42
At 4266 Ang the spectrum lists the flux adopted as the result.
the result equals 17.29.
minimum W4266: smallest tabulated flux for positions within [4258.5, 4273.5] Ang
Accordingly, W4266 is 15.64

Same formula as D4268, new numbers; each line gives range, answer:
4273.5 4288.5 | 16.74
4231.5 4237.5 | 15.65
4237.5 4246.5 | 16.05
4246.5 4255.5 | 15.66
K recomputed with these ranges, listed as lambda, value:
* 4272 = 15.64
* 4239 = 15.59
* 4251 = 15.09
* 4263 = 18.23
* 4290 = 15.25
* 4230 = 16.05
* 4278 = 16.52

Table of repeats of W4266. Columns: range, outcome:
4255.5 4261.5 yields 16.6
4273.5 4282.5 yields 15.89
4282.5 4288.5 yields 15.84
